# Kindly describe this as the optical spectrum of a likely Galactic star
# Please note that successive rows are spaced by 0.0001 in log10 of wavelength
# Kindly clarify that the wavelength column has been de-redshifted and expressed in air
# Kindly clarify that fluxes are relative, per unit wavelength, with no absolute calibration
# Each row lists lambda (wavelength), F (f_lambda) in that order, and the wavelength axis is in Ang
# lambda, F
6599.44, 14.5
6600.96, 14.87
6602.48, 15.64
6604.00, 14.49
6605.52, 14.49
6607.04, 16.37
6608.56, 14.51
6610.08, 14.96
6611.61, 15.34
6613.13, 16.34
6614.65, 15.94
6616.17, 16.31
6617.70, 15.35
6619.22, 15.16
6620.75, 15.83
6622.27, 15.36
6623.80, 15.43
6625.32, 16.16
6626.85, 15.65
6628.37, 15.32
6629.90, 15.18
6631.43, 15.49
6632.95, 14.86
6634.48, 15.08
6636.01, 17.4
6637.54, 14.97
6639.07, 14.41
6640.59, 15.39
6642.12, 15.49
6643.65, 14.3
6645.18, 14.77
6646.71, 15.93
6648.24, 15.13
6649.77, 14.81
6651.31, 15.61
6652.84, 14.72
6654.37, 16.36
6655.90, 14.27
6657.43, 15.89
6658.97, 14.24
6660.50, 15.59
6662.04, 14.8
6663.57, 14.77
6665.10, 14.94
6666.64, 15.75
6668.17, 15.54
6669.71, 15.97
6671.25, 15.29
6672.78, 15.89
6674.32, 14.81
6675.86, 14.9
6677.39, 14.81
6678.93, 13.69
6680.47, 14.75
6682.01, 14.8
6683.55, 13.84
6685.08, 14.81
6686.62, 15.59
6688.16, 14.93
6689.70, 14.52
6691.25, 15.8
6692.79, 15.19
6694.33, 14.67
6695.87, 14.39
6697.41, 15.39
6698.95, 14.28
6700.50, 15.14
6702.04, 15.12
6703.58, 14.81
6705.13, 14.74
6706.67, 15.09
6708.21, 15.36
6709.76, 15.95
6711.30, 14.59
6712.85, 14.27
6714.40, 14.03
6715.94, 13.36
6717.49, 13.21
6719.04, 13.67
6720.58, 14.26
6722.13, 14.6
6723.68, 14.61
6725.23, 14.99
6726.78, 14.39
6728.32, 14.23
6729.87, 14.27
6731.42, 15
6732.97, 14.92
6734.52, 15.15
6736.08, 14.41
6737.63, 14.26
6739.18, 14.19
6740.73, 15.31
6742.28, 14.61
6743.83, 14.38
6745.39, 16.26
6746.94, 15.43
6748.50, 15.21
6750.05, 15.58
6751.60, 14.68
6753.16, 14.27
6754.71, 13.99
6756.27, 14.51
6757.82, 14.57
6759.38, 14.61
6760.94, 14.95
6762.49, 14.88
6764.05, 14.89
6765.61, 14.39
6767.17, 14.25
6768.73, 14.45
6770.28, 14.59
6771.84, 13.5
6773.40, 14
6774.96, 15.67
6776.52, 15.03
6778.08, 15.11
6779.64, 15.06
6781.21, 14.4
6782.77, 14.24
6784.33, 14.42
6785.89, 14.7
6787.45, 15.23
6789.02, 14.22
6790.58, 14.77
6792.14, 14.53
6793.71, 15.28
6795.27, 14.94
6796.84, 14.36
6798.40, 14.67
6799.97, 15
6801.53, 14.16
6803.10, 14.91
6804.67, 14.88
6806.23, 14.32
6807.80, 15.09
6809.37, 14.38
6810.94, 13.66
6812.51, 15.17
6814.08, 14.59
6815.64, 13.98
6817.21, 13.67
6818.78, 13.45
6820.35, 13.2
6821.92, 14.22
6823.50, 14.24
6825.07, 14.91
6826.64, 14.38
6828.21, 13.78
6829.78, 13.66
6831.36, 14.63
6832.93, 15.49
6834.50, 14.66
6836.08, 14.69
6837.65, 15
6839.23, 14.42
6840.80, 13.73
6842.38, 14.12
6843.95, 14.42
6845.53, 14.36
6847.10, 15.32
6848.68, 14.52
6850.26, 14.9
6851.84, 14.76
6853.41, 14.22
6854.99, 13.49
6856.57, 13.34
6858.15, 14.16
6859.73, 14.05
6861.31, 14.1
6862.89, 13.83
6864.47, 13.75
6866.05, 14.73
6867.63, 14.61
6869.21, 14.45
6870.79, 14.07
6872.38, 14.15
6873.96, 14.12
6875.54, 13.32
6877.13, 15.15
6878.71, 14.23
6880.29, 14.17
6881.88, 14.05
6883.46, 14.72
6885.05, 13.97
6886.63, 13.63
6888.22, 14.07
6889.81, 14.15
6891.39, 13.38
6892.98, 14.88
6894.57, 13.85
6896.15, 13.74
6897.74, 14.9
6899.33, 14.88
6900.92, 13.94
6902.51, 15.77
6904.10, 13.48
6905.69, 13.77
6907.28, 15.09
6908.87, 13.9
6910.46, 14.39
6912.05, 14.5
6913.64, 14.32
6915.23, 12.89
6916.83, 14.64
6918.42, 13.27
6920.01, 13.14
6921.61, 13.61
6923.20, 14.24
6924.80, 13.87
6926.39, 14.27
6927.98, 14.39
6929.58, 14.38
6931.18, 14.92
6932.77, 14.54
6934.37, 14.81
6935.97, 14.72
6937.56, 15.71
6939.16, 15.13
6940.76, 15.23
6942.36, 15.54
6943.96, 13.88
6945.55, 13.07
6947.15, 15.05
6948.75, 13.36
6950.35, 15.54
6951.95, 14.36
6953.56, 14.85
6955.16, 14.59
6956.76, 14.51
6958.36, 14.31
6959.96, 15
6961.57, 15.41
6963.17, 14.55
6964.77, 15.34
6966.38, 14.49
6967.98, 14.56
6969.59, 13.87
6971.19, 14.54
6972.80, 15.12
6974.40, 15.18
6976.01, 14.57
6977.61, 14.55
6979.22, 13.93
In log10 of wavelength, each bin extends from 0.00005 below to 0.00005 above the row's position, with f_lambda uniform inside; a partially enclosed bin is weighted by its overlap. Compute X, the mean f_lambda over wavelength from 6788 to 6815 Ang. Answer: 14.6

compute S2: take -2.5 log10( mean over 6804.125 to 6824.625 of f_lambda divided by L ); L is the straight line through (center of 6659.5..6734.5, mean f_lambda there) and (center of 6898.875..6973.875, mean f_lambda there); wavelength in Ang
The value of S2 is 0.03 mag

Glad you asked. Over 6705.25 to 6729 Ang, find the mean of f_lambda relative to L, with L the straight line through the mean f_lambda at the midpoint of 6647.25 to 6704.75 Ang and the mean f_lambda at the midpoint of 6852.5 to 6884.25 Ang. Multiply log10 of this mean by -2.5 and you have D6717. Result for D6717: 0.03 mag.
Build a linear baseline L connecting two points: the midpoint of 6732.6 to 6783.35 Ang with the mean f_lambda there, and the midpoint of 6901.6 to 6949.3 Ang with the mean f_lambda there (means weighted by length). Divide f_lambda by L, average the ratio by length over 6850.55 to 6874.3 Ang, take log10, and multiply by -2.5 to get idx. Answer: 0.03 mag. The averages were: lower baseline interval 14.7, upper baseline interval 14.3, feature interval 14.1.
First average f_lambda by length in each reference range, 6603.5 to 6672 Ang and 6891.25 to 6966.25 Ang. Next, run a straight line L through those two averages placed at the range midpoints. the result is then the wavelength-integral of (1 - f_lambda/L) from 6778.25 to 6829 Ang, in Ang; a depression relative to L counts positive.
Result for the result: 1.2 Ang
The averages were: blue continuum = 15.3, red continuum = 14.4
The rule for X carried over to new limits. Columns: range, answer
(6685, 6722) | 14.7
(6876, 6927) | 14.1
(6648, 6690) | 15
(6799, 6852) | 14.4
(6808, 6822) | 14.1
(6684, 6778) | 14.7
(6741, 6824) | 14.6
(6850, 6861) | 14.1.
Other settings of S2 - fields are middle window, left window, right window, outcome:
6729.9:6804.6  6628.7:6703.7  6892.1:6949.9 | 0.01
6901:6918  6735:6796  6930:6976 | 0.04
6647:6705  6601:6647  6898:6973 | 0.01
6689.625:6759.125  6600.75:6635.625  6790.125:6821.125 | 0.01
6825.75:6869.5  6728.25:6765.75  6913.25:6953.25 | 0.02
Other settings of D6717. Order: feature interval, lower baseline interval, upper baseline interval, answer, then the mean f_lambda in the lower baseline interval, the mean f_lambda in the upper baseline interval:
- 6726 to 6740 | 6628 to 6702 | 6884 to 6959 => 0.026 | 15.1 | 14.3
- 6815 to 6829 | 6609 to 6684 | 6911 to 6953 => 0.055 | 15.3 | 14.4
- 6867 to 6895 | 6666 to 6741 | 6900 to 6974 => 0.028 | 14.8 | 14.5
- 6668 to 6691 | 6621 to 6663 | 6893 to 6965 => 0.017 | 15.3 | 14.4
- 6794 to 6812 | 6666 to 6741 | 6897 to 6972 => 0.002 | 14.8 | 14.5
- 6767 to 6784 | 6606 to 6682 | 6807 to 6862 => 0.002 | 15.3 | 14.3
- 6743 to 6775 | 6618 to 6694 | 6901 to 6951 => 0.013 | 15.2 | 14.4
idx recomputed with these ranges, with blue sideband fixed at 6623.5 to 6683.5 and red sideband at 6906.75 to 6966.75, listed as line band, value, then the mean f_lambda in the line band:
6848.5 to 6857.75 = 0.04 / 14.2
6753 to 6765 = 0.02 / 14.6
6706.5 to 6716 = 0.02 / 14.7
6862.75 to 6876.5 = 0.04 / 14.1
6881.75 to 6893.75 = 0.04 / 14.1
